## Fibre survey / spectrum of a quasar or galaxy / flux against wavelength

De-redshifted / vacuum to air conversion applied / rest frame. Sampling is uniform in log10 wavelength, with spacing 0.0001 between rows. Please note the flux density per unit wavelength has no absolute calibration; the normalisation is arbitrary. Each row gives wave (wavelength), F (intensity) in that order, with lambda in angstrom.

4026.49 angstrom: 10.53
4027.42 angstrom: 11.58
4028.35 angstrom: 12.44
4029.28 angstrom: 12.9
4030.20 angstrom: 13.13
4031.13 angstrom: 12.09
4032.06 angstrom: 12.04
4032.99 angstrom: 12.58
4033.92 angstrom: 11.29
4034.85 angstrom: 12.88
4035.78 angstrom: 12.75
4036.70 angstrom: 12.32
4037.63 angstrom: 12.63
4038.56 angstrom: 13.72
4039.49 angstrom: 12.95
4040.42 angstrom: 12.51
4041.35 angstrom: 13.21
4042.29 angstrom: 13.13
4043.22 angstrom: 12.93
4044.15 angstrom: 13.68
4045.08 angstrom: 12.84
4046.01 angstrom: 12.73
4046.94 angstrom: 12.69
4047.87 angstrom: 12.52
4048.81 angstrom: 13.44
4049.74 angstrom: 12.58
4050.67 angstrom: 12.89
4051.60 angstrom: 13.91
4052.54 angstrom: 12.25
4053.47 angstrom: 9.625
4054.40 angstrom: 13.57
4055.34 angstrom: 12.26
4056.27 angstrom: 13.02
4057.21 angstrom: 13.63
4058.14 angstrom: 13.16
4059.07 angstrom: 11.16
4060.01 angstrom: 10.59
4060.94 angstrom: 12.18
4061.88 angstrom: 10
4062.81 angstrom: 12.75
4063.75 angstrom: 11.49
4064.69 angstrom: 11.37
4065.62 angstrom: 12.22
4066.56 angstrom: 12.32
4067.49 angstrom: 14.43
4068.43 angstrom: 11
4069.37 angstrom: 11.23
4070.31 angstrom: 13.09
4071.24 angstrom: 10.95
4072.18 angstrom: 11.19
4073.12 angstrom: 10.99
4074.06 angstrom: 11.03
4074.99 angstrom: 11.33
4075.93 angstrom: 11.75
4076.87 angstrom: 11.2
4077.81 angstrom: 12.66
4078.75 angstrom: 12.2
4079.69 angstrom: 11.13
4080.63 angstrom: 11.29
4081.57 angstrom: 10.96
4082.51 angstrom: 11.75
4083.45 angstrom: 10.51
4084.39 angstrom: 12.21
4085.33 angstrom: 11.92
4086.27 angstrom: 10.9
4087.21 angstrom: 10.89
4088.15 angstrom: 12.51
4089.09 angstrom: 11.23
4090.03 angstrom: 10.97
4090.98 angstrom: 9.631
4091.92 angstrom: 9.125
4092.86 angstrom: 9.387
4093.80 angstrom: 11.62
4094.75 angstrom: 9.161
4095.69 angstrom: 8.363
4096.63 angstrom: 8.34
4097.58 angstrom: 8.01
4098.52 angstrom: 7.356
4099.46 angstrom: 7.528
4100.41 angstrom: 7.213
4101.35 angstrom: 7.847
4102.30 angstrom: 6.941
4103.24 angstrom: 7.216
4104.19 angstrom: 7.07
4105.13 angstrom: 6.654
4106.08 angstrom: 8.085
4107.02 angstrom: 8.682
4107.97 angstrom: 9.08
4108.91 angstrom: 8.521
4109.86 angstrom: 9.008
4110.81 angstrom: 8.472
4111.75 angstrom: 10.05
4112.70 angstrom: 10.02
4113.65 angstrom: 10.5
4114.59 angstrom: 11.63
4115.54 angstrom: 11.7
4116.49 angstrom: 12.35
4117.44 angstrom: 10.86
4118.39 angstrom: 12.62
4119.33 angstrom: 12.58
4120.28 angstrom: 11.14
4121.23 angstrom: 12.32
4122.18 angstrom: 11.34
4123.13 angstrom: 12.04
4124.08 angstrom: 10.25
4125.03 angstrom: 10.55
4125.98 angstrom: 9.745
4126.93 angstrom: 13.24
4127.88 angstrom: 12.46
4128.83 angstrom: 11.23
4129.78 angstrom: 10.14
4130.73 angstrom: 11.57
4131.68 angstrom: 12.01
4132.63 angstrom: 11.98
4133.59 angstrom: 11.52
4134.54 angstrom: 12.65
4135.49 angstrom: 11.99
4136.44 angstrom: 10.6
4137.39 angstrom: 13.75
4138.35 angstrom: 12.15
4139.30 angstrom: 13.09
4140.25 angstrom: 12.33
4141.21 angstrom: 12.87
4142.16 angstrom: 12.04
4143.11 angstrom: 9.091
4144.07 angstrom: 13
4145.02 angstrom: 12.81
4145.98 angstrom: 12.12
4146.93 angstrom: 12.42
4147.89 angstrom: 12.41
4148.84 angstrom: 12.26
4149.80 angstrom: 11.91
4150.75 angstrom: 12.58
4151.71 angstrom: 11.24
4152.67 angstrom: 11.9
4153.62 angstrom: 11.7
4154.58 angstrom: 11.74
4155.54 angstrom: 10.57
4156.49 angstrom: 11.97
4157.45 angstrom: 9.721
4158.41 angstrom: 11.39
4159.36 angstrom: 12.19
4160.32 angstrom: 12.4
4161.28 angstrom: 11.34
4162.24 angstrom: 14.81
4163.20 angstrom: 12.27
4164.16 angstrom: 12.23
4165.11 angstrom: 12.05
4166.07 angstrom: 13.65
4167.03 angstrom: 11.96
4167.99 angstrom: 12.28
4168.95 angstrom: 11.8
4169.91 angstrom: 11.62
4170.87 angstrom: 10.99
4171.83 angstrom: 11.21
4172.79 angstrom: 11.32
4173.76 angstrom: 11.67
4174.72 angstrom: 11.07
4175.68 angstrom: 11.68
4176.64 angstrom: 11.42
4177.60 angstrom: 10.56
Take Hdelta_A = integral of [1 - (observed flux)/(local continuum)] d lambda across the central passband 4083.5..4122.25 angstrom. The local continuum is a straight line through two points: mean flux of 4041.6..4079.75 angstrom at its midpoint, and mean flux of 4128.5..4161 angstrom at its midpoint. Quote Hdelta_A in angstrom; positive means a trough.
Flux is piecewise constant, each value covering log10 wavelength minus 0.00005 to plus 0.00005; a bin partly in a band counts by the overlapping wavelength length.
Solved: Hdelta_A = 7.2 angstrom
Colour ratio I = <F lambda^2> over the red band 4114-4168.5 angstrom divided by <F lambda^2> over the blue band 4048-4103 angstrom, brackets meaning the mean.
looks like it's 1.1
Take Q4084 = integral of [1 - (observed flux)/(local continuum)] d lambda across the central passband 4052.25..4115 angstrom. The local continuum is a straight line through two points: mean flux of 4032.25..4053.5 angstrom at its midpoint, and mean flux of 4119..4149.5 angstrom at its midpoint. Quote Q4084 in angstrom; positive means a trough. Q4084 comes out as 9.35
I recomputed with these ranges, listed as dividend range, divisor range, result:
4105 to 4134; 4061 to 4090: 0.95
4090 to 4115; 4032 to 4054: 0.71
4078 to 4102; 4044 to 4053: 0.80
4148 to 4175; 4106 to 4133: 1.11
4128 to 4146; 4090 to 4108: 1.46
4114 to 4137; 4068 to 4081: 1.03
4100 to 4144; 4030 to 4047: 0.87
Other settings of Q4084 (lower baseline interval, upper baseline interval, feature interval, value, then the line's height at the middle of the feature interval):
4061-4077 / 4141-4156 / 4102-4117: 3.4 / 11.8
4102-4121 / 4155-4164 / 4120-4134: -1.4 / 10.4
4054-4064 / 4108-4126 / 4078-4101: 2.6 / 11.5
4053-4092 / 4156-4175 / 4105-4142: 2.1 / 11.8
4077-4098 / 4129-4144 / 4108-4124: 0.7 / 11.4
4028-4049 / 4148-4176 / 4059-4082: 1.6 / 12.5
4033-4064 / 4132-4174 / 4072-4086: 1.0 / 12.4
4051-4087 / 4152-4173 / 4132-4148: -0.4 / 11.9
